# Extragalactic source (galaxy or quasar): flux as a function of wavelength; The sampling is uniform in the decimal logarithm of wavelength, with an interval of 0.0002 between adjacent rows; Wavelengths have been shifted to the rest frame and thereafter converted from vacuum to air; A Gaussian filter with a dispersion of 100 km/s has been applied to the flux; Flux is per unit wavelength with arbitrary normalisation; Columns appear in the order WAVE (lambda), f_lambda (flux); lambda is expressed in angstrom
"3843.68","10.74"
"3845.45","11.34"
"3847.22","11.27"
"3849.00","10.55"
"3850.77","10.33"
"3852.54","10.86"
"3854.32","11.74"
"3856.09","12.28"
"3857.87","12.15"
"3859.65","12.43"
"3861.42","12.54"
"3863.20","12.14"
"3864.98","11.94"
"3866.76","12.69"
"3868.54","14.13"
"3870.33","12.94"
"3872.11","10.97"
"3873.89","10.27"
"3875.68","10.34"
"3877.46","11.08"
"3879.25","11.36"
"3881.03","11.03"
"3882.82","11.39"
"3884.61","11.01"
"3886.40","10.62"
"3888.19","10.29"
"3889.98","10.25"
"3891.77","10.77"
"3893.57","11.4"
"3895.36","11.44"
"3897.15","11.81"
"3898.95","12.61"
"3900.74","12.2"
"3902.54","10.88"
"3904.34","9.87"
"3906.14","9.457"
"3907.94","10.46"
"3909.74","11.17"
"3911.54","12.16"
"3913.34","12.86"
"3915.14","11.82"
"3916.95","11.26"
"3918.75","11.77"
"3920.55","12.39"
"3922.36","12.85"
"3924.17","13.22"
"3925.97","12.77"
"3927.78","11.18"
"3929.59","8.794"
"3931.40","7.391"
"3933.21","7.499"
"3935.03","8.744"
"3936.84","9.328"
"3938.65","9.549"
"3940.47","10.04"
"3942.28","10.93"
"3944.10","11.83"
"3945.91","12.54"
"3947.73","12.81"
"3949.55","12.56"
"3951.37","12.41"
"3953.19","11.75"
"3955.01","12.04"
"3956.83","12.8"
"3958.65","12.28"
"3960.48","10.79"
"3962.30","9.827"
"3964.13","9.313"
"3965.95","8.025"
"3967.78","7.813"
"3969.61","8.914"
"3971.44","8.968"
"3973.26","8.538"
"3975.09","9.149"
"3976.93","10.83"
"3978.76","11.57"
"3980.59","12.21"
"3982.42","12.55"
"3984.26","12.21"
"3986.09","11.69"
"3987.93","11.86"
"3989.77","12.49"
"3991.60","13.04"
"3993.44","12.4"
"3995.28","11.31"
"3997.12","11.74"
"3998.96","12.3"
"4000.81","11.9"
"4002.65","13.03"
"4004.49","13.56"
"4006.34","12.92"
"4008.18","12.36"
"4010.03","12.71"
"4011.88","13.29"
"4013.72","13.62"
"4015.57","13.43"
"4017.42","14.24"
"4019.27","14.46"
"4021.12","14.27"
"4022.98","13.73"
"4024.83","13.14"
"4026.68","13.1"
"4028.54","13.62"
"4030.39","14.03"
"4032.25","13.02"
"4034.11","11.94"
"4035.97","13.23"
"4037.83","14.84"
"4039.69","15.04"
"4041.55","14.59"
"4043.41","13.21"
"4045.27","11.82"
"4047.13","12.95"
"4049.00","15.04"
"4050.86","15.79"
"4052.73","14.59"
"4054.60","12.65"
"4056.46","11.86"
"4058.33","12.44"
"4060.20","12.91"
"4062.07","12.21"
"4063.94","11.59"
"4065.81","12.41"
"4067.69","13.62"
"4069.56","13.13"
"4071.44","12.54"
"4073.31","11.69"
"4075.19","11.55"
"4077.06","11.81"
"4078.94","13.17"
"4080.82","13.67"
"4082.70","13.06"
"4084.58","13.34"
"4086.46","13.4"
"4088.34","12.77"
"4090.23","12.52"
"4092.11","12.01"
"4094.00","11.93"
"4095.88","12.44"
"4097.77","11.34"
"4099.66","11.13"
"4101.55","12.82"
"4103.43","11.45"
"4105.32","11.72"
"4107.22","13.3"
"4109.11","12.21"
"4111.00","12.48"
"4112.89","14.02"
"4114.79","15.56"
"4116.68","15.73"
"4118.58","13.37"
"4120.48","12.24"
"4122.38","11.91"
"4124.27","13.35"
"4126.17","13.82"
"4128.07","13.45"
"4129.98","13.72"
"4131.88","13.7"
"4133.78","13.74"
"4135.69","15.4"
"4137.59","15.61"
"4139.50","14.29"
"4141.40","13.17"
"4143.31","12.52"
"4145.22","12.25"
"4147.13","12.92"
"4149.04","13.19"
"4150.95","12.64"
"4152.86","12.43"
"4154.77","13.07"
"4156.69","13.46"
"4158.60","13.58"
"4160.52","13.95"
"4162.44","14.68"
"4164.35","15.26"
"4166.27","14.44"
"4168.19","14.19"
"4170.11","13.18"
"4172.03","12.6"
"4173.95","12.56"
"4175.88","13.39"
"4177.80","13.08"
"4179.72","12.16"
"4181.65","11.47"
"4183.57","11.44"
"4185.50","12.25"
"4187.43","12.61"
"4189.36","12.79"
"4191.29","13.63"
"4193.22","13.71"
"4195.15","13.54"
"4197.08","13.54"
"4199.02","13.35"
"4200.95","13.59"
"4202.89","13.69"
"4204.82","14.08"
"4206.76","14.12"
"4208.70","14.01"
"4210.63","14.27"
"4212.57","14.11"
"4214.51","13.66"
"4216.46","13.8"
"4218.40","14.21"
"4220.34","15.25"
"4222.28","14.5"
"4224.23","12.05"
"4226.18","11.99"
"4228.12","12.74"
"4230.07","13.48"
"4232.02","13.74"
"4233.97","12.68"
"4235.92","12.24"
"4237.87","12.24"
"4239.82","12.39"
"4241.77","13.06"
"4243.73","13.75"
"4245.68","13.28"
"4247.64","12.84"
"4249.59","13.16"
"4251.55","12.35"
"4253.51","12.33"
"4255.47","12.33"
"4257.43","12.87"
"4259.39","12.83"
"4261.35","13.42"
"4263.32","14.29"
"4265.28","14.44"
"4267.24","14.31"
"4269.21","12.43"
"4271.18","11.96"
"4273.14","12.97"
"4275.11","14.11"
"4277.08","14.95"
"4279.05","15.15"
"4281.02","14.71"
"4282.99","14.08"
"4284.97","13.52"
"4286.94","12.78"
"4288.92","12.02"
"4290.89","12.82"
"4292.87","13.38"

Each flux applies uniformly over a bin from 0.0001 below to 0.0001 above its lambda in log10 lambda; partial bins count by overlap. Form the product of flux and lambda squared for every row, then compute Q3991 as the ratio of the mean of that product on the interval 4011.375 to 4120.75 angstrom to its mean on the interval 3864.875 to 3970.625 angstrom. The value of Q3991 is 1.28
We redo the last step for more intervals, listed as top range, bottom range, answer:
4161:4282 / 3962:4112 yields 1.17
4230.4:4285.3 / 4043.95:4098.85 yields 1.14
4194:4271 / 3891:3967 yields 1.40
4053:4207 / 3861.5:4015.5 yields 1.27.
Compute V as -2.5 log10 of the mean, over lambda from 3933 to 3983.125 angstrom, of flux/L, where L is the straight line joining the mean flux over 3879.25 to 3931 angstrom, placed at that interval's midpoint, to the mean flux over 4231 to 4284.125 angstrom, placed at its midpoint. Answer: 0.10 mag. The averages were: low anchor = 11.3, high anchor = 13.3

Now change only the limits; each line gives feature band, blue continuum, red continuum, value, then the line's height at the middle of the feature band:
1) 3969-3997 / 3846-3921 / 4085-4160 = 0.08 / 12.1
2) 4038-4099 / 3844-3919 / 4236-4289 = -0.05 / 12.3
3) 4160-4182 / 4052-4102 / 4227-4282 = -0.04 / 12.9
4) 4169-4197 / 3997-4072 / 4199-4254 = 0.05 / 13.3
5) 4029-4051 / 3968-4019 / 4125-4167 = -0.10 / 12.5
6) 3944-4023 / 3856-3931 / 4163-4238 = 0.02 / 12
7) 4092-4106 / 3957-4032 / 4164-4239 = 0.07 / 12.6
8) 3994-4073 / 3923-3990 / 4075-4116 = -0.12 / 11.8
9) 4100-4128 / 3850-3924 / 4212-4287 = -0.04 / 12.7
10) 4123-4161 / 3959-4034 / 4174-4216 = -0.05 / 12.9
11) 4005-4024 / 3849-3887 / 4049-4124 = -0.09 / 12.4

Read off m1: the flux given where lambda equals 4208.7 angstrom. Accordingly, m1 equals 14.01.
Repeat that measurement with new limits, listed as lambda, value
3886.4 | 10.62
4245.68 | 13.28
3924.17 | 13.22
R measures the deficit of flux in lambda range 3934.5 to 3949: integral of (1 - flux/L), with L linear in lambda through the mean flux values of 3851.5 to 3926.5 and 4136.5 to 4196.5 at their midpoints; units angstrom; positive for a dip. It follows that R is 1.3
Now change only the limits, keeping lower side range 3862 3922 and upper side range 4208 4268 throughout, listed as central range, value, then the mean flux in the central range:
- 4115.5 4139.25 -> -2.2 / 13.9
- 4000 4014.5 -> -1.0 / 12.9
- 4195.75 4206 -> -0.4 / 13.7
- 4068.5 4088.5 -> -0.5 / 12.7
